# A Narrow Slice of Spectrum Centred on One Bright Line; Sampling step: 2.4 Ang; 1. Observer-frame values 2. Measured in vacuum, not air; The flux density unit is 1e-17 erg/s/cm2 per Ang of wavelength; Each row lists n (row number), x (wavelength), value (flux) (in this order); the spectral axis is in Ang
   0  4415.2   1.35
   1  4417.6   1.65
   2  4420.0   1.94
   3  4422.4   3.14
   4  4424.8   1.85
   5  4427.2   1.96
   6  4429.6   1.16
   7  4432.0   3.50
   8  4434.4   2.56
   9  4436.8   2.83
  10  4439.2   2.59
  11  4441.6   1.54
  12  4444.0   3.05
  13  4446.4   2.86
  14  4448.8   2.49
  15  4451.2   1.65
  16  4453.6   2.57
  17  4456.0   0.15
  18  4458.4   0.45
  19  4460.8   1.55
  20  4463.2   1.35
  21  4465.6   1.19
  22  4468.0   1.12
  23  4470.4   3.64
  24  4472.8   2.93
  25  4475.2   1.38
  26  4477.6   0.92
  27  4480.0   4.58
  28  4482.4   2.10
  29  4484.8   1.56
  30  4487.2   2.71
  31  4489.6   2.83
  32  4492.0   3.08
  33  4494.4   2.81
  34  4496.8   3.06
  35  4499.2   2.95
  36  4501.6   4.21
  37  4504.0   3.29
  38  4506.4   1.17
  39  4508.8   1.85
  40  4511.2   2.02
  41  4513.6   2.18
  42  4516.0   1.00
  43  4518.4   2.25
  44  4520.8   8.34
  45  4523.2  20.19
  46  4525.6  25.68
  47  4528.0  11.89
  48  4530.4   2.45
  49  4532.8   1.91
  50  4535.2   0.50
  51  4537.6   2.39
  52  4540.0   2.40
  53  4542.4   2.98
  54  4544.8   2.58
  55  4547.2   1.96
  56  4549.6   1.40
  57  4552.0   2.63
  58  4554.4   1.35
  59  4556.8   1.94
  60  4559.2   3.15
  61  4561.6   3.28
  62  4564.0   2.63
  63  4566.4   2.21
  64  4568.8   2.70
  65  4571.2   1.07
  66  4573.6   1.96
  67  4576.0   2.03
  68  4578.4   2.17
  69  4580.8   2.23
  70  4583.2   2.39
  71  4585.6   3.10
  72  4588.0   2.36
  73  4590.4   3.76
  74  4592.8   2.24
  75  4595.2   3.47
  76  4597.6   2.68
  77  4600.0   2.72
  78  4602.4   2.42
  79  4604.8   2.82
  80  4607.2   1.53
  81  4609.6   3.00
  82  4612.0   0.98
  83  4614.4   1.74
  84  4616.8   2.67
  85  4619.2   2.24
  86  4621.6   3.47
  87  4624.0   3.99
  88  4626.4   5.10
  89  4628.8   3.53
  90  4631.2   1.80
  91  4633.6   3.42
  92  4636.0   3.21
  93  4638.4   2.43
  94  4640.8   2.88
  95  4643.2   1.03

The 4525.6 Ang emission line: [O II]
